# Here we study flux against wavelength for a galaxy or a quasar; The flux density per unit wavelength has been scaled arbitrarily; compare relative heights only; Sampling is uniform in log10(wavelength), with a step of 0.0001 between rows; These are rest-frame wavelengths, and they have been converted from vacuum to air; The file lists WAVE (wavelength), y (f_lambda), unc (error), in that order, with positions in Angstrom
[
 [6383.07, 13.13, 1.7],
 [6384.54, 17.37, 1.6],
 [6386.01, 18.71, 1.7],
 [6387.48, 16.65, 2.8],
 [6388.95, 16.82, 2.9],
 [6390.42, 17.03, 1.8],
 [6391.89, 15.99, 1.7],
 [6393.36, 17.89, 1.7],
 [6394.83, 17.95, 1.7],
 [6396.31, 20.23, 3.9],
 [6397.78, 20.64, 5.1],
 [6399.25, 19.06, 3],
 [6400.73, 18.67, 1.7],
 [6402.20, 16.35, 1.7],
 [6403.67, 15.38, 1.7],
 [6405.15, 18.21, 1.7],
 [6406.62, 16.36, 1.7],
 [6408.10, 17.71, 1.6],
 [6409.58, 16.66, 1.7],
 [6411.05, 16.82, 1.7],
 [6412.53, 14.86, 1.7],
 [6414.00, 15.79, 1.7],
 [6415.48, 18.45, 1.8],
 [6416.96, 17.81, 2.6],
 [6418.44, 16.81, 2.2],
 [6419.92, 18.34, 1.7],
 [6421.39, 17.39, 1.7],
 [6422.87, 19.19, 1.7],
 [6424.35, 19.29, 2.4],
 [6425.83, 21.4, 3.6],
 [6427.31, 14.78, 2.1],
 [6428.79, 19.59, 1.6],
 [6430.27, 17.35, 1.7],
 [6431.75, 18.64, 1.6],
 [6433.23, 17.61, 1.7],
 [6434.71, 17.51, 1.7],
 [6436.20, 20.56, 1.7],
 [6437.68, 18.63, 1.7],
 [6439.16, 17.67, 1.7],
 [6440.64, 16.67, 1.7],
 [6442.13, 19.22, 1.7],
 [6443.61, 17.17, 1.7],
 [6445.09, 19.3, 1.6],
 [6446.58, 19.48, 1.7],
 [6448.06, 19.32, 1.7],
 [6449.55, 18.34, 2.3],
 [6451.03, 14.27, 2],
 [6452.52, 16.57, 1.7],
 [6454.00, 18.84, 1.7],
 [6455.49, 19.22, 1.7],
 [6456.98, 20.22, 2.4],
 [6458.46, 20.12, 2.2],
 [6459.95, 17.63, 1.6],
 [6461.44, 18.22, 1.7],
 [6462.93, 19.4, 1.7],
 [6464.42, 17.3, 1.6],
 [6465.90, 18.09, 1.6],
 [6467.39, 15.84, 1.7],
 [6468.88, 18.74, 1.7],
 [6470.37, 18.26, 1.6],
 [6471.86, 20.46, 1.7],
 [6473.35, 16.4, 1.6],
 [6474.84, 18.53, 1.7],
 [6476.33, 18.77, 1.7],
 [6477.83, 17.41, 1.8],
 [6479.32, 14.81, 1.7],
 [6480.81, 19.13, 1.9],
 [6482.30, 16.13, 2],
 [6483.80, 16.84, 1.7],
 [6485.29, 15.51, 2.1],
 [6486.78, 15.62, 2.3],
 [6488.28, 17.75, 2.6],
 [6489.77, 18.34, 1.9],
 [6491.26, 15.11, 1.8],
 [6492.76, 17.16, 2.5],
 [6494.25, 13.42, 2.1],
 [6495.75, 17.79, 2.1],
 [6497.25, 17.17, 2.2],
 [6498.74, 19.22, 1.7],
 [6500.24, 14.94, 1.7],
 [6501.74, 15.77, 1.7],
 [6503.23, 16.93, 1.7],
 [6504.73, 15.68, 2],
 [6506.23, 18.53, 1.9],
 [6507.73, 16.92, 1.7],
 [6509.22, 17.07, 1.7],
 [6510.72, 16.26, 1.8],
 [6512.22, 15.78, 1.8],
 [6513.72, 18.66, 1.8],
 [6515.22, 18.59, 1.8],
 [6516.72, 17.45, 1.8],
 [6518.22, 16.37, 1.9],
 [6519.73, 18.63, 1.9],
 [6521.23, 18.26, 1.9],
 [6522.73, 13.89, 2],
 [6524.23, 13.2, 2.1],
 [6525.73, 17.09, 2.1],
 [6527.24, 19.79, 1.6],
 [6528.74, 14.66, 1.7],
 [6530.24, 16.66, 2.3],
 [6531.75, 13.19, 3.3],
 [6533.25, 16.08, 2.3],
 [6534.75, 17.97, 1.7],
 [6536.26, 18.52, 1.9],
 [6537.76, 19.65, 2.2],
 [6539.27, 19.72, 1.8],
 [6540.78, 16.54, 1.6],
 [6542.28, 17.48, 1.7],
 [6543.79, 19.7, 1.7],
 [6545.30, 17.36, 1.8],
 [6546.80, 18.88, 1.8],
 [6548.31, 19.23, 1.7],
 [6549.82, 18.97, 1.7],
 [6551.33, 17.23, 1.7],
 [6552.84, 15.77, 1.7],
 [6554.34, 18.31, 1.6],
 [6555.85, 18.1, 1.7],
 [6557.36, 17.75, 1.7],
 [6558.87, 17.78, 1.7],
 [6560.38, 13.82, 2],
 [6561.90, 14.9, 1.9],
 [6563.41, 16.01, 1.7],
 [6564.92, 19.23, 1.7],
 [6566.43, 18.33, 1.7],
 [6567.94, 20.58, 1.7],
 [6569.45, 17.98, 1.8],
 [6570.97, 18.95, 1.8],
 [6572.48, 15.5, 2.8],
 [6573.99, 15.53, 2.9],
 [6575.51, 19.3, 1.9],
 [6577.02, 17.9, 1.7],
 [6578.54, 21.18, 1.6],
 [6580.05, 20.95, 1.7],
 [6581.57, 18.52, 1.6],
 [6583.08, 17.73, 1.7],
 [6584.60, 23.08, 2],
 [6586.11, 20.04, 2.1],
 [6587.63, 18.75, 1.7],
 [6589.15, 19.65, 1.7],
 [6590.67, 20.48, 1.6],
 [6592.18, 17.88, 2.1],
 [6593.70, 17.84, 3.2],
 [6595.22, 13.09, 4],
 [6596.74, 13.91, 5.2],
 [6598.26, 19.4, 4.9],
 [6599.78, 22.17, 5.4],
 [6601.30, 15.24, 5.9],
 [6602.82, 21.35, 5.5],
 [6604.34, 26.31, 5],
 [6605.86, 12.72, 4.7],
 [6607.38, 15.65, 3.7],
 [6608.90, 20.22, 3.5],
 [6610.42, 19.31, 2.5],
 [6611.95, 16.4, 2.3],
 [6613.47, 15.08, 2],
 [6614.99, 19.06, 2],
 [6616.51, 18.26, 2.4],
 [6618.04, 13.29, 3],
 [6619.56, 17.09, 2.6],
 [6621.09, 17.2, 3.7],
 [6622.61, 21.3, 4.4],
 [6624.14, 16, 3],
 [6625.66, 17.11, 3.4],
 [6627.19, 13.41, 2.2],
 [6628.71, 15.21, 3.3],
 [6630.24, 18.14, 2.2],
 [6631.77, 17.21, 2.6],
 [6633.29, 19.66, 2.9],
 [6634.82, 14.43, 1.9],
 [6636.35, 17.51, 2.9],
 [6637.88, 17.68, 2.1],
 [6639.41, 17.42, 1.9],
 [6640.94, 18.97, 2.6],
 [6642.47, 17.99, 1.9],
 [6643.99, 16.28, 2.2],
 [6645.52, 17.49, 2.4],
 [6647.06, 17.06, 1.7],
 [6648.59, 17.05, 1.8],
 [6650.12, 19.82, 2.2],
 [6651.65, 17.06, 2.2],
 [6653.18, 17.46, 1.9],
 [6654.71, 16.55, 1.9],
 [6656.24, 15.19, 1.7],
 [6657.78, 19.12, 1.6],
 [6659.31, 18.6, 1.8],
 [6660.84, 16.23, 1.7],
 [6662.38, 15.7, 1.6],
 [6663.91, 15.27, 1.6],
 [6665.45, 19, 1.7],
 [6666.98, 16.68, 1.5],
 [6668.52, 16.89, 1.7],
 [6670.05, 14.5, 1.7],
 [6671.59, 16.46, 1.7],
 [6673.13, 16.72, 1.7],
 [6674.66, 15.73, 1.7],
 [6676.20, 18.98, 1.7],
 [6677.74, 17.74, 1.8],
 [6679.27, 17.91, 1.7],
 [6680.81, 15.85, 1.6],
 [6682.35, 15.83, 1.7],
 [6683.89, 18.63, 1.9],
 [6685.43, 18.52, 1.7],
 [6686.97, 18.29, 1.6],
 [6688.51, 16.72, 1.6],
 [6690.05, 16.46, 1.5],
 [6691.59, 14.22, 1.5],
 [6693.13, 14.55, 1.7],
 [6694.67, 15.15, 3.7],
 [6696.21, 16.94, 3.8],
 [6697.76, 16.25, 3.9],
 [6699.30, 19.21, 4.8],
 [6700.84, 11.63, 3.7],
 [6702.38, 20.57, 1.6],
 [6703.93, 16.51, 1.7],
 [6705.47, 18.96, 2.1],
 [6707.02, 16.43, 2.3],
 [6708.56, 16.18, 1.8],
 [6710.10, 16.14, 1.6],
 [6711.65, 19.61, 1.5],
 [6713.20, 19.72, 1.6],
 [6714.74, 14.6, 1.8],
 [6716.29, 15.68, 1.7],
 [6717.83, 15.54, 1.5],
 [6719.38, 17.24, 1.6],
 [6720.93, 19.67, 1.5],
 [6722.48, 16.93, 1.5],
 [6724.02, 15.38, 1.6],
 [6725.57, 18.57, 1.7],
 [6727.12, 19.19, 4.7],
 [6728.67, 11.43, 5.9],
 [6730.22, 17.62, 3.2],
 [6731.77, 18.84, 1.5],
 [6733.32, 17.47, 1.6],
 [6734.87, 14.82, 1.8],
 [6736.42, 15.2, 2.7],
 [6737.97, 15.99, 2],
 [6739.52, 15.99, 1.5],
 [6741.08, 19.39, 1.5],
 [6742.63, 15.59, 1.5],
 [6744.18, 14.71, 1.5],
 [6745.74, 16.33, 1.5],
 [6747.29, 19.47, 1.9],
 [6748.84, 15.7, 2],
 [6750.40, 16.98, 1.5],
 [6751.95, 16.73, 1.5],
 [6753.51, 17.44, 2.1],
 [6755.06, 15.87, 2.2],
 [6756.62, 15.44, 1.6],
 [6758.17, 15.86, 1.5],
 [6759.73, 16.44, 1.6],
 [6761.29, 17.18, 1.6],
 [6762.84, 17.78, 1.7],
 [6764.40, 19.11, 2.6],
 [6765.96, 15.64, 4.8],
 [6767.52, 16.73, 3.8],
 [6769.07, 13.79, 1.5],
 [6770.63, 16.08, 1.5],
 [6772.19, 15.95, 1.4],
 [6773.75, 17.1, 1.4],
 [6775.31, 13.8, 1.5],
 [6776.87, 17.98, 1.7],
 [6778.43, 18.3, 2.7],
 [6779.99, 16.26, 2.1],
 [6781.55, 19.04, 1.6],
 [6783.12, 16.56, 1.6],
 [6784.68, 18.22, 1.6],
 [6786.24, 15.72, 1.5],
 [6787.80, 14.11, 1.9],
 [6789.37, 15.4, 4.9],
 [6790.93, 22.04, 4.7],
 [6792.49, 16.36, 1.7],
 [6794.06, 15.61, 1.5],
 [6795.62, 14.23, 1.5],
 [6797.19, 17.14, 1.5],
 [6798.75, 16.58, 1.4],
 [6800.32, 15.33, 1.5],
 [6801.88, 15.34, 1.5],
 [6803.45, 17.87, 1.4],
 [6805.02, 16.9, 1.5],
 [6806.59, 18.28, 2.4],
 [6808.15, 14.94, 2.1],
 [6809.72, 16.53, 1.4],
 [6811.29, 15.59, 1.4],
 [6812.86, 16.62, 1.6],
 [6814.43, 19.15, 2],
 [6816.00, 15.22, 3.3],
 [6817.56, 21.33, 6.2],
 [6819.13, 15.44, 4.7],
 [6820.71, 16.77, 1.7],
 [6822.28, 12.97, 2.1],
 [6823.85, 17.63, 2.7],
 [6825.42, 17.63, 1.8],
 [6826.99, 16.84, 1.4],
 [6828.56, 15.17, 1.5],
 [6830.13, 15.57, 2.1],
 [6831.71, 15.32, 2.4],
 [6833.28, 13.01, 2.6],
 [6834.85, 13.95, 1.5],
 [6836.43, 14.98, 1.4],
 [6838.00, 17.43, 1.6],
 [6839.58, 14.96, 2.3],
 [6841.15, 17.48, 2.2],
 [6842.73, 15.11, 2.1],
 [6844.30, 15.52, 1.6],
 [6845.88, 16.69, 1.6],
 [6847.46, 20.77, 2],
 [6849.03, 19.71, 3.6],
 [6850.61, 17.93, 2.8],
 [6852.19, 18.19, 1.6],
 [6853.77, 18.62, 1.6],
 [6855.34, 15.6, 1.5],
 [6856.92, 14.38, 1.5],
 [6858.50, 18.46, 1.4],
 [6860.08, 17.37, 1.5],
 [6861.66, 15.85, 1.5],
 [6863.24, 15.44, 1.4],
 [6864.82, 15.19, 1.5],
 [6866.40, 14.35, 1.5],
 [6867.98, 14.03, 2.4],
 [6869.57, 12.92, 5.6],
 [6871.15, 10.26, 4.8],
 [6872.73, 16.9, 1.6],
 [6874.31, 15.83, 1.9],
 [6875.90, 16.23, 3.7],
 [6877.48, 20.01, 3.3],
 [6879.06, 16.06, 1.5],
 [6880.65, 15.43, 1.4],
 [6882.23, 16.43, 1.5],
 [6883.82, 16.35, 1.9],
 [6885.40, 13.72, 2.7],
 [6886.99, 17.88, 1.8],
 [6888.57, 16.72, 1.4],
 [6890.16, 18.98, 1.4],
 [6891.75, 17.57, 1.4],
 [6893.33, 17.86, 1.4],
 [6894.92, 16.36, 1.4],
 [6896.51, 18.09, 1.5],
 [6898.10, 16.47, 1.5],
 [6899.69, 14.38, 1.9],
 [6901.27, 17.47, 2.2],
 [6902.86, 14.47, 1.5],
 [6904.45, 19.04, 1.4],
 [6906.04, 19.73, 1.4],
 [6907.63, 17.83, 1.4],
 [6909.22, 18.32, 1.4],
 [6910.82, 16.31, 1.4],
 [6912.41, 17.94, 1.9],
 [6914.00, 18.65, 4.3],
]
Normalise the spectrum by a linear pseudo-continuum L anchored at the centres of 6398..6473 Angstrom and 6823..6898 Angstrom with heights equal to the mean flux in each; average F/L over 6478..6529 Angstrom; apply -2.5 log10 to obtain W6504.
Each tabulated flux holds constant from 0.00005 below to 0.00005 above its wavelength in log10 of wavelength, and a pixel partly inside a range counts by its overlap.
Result 0.06 mag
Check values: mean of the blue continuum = 18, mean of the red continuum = 16.3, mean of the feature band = 16.7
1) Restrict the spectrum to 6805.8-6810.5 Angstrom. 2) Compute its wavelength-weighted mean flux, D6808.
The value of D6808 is 16.6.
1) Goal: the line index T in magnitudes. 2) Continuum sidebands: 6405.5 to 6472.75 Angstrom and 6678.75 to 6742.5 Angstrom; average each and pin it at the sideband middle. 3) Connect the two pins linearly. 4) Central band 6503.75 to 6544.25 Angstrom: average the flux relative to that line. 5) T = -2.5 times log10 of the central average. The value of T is 0.03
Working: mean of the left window 18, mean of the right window 16.8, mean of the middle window 17.1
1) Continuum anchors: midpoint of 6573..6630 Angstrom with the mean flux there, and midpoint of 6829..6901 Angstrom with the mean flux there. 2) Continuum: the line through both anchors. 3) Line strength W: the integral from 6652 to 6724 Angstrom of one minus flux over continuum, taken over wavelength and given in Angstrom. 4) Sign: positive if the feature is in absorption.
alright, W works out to 2.3 Angstrom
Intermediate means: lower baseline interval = 18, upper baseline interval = 16.2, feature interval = 16.9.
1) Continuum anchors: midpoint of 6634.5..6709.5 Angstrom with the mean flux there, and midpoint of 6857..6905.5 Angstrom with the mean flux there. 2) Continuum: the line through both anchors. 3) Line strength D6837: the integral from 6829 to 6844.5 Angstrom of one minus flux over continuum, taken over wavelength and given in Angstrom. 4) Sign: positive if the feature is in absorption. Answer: 1.0 Angstrom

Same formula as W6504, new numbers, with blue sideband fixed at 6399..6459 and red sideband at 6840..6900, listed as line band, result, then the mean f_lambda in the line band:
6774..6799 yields 0.00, 16.7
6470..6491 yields 0.02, 17.4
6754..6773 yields 0.03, 16.3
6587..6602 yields -0.03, 17.8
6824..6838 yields 0.07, 15.5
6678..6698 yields 0.03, 16.6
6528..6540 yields 0.03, 17.1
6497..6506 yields 0.06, 16.7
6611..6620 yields 0.05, 16.6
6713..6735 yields 0.01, 16.8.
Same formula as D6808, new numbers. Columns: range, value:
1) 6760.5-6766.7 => 17.4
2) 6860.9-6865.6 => 15.5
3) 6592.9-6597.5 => 15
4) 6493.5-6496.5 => 15.6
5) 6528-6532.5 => 14.8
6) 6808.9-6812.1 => 16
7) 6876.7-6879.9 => 18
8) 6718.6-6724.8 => 17.3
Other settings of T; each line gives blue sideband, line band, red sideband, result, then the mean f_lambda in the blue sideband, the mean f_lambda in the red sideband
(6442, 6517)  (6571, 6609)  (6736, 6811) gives -0.09 mag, 17.5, 16.6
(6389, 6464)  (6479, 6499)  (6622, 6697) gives 0.06 mag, 18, 17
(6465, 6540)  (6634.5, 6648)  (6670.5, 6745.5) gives -0.03 mag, 17.1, 16.8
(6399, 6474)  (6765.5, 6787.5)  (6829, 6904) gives 0.01 mag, 18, 16.2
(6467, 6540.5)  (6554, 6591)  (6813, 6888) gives -0.09 mag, 17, 16.2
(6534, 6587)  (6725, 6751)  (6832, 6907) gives 0.03 mag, 18.2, 16.4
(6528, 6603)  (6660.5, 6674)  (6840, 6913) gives 0.07 mag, 18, 16.6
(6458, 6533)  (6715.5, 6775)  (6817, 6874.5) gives -0.01 mag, 17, 16.1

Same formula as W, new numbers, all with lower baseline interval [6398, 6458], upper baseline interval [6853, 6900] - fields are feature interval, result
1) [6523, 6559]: 0.1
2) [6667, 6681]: 0.1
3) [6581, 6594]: -1.6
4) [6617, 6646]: 0.1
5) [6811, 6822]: -0.4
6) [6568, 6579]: -0.5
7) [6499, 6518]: 0.7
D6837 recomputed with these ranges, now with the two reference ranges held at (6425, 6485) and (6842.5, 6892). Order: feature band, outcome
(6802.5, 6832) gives -0.1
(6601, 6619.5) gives -0.3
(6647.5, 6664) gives 0.1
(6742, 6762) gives 0.5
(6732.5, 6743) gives 0.3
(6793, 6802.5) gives 0.5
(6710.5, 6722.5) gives -0.2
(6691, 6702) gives 0.9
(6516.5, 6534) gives 1.5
